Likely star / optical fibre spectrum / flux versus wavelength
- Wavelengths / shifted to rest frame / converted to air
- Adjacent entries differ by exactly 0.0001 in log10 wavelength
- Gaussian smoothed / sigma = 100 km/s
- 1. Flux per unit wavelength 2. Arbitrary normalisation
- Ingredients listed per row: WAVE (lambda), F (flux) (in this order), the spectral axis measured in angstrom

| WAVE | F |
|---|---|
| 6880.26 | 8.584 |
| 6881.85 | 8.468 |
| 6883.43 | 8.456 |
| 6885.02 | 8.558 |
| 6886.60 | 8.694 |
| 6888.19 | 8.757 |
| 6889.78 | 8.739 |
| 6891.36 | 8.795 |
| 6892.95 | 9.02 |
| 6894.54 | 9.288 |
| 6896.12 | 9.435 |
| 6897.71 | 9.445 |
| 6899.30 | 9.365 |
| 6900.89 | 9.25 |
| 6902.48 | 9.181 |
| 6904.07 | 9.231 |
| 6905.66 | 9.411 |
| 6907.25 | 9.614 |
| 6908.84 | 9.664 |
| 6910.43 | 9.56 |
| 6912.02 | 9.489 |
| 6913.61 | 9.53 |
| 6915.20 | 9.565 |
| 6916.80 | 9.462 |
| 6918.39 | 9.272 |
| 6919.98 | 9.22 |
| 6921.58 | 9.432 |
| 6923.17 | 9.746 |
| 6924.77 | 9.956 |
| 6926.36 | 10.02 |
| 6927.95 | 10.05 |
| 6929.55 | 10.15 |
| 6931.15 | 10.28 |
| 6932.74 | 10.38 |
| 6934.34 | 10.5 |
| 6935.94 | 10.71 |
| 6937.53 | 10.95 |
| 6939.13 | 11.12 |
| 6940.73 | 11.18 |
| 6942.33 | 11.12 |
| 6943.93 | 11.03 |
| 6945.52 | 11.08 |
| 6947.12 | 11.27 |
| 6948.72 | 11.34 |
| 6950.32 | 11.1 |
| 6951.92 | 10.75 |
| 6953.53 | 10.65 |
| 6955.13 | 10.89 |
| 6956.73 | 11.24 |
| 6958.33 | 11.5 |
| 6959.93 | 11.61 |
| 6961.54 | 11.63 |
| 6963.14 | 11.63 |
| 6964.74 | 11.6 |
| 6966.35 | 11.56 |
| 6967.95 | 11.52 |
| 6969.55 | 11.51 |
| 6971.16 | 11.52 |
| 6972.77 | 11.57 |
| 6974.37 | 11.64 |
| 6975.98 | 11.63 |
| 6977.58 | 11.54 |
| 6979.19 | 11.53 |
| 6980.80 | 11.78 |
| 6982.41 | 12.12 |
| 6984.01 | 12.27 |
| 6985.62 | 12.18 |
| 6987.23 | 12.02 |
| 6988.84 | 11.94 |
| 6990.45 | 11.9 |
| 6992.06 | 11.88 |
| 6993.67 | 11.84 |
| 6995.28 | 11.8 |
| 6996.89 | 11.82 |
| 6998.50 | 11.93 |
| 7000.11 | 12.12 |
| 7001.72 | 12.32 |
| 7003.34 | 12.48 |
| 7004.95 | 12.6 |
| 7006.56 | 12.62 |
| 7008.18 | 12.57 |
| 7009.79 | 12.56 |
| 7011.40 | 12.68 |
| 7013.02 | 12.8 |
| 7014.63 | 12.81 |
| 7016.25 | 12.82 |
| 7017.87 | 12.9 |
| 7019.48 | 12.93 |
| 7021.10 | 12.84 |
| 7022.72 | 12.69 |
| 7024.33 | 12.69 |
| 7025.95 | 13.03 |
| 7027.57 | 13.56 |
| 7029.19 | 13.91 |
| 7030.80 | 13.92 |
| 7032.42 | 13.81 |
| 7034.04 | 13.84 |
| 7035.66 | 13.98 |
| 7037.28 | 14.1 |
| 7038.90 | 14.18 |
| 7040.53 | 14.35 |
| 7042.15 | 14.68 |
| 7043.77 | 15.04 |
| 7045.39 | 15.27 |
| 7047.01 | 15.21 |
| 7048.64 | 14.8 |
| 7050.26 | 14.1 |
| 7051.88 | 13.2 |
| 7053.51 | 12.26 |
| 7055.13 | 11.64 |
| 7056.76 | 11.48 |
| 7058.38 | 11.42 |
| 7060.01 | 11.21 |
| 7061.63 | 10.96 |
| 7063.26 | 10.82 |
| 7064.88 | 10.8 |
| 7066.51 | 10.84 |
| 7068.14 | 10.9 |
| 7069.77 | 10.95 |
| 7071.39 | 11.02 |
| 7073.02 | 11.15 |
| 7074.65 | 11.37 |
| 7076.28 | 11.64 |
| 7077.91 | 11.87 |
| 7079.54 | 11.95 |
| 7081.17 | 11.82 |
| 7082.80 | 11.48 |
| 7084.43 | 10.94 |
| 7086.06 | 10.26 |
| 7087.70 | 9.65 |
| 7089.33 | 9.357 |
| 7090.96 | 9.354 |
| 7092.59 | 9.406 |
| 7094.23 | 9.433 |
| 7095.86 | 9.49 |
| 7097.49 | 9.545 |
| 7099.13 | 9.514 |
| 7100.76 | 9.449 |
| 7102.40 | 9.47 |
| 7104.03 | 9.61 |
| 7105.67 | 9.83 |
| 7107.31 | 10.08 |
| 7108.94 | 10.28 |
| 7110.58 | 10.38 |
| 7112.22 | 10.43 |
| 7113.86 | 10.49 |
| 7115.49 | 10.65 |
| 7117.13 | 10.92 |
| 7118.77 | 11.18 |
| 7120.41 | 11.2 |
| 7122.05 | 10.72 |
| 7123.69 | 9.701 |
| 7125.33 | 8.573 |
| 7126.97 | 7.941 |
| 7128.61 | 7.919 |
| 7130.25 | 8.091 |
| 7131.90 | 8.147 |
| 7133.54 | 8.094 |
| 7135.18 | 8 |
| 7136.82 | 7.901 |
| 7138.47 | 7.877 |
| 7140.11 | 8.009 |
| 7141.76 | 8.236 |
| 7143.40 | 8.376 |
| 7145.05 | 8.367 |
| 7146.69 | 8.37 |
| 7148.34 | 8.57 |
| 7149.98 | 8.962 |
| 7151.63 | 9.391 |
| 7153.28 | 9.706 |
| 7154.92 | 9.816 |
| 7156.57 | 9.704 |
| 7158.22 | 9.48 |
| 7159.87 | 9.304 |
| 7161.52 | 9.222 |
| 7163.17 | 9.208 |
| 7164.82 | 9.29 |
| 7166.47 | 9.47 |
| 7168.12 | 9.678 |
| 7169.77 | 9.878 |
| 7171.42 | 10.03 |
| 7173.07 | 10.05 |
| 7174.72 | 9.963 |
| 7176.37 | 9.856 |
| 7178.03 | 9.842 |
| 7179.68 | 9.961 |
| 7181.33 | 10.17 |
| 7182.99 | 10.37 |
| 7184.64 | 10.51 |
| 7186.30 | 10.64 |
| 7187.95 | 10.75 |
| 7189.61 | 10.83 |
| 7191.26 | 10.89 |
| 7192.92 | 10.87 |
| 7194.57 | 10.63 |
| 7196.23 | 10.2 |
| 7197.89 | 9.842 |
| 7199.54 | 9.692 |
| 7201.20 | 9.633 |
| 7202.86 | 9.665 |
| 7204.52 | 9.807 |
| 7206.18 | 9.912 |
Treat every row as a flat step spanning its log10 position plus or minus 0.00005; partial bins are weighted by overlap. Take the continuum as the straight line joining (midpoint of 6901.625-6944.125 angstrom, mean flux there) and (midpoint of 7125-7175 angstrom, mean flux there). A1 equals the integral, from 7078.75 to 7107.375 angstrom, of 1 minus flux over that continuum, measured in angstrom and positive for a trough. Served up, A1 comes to -2.7 angstrom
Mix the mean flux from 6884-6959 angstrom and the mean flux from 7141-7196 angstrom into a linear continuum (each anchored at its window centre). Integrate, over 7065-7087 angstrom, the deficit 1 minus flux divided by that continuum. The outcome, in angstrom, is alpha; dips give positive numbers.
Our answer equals -3.2 angstrom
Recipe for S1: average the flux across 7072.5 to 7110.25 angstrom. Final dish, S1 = 10.3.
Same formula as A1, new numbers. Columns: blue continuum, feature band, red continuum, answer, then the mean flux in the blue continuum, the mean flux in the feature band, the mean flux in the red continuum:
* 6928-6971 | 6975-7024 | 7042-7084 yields -3.0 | 11.1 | 12.3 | 12.2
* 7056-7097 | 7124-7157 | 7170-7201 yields 6.2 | 10.8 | 8.51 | 10.3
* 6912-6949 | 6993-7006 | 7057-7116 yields -2.2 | 10.3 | 12.1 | 10.5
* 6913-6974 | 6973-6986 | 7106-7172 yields -1.7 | 10.7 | 11.8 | 9.29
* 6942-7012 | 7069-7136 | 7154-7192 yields 3.6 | 11.7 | 10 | 9.95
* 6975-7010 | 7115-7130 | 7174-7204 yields 1.5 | 12.1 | 9.78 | 10.2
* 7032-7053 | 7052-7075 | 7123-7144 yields 2.9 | 14.3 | 11.3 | 8.21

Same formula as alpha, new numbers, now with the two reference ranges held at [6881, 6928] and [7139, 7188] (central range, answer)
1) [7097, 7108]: -0.2 angstrom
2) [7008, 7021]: -4.7 angstrom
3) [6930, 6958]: -4.8 angstrom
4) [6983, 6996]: -3.7 angstrom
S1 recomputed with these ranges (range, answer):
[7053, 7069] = 11.2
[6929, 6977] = 11.2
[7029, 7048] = 14.4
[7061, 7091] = 10.9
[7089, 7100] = 9.45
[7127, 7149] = 8.14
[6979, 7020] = 12.3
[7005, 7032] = 13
